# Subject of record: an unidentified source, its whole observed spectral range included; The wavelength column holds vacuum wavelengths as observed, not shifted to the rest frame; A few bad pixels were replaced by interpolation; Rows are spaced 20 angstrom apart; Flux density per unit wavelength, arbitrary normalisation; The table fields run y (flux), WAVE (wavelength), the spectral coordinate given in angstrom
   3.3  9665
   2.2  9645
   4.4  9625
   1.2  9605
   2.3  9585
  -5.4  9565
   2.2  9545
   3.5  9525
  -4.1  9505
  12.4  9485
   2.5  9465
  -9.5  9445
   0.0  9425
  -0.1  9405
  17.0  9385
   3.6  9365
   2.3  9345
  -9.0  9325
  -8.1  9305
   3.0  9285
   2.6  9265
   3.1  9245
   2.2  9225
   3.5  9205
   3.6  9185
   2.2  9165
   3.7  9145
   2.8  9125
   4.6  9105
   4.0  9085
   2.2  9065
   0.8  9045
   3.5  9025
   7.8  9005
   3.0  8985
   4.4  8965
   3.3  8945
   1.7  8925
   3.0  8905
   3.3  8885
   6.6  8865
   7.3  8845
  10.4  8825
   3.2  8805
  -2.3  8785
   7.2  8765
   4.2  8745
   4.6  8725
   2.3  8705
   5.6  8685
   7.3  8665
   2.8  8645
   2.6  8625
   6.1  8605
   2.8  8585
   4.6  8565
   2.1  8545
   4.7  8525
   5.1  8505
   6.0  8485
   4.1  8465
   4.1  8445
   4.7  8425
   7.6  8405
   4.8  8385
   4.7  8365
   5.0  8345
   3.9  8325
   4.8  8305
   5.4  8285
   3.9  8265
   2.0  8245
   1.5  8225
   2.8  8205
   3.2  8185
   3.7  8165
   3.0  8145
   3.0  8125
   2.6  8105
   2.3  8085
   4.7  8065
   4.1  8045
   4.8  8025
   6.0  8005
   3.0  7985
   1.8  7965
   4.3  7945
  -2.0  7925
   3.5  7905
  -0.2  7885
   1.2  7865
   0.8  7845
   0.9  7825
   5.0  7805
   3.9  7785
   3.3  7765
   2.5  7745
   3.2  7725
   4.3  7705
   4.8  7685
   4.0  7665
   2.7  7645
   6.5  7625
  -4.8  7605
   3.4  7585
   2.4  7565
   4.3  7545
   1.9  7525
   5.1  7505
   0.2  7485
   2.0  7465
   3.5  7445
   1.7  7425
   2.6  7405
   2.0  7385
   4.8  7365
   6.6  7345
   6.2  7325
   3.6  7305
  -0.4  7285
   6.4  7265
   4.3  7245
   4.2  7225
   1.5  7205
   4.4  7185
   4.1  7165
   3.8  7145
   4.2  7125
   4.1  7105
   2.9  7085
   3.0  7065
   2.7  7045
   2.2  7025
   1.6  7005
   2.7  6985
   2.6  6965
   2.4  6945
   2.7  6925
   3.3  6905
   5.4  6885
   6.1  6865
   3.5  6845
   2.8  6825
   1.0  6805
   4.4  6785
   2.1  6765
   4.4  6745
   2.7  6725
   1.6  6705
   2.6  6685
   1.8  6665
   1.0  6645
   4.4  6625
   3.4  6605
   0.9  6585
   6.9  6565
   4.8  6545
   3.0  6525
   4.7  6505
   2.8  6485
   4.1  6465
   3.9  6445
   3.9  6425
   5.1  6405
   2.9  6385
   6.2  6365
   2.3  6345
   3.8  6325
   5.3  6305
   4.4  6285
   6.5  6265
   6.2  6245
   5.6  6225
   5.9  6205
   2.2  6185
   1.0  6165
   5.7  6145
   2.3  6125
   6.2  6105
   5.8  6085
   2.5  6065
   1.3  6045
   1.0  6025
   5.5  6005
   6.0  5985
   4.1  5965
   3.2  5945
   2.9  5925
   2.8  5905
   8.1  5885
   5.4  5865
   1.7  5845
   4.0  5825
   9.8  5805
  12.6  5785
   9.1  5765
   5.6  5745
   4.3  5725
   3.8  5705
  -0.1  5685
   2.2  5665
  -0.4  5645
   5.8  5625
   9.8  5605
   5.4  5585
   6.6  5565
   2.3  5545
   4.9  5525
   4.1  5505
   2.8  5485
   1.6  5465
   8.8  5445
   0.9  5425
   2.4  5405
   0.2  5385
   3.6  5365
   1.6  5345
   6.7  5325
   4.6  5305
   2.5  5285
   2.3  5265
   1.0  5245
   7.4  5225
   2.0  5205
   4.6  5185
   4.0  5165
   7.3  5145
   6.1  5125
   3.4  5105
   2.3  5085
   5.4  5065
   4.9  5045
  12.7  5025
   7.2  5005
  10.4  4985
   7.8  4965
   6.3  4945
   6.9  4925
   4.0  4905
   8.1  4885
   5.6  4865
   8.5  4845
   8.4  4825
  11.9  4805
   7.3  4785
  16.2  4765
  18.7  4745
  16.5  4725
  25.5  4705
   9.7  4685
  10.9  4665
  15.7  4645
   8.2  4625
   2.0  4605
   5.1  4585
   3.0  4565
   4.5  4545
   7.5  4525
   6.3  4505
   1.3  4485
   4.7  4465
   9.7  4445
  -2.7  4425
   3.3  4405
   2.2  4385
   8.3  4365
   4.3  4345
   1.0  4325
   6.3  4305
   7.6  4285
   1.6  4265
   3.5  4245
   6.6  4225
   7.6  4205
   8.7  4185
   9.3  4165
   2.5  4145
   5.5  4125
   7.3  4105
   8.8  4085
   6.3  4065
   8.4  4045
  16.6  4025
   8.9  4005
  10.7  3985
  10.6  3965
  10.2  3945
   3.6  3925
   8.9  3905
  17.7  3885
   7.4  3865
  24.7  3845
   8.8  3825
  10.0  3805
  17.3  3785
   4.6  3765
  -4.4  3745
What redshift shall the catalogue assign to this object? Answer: 2.04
